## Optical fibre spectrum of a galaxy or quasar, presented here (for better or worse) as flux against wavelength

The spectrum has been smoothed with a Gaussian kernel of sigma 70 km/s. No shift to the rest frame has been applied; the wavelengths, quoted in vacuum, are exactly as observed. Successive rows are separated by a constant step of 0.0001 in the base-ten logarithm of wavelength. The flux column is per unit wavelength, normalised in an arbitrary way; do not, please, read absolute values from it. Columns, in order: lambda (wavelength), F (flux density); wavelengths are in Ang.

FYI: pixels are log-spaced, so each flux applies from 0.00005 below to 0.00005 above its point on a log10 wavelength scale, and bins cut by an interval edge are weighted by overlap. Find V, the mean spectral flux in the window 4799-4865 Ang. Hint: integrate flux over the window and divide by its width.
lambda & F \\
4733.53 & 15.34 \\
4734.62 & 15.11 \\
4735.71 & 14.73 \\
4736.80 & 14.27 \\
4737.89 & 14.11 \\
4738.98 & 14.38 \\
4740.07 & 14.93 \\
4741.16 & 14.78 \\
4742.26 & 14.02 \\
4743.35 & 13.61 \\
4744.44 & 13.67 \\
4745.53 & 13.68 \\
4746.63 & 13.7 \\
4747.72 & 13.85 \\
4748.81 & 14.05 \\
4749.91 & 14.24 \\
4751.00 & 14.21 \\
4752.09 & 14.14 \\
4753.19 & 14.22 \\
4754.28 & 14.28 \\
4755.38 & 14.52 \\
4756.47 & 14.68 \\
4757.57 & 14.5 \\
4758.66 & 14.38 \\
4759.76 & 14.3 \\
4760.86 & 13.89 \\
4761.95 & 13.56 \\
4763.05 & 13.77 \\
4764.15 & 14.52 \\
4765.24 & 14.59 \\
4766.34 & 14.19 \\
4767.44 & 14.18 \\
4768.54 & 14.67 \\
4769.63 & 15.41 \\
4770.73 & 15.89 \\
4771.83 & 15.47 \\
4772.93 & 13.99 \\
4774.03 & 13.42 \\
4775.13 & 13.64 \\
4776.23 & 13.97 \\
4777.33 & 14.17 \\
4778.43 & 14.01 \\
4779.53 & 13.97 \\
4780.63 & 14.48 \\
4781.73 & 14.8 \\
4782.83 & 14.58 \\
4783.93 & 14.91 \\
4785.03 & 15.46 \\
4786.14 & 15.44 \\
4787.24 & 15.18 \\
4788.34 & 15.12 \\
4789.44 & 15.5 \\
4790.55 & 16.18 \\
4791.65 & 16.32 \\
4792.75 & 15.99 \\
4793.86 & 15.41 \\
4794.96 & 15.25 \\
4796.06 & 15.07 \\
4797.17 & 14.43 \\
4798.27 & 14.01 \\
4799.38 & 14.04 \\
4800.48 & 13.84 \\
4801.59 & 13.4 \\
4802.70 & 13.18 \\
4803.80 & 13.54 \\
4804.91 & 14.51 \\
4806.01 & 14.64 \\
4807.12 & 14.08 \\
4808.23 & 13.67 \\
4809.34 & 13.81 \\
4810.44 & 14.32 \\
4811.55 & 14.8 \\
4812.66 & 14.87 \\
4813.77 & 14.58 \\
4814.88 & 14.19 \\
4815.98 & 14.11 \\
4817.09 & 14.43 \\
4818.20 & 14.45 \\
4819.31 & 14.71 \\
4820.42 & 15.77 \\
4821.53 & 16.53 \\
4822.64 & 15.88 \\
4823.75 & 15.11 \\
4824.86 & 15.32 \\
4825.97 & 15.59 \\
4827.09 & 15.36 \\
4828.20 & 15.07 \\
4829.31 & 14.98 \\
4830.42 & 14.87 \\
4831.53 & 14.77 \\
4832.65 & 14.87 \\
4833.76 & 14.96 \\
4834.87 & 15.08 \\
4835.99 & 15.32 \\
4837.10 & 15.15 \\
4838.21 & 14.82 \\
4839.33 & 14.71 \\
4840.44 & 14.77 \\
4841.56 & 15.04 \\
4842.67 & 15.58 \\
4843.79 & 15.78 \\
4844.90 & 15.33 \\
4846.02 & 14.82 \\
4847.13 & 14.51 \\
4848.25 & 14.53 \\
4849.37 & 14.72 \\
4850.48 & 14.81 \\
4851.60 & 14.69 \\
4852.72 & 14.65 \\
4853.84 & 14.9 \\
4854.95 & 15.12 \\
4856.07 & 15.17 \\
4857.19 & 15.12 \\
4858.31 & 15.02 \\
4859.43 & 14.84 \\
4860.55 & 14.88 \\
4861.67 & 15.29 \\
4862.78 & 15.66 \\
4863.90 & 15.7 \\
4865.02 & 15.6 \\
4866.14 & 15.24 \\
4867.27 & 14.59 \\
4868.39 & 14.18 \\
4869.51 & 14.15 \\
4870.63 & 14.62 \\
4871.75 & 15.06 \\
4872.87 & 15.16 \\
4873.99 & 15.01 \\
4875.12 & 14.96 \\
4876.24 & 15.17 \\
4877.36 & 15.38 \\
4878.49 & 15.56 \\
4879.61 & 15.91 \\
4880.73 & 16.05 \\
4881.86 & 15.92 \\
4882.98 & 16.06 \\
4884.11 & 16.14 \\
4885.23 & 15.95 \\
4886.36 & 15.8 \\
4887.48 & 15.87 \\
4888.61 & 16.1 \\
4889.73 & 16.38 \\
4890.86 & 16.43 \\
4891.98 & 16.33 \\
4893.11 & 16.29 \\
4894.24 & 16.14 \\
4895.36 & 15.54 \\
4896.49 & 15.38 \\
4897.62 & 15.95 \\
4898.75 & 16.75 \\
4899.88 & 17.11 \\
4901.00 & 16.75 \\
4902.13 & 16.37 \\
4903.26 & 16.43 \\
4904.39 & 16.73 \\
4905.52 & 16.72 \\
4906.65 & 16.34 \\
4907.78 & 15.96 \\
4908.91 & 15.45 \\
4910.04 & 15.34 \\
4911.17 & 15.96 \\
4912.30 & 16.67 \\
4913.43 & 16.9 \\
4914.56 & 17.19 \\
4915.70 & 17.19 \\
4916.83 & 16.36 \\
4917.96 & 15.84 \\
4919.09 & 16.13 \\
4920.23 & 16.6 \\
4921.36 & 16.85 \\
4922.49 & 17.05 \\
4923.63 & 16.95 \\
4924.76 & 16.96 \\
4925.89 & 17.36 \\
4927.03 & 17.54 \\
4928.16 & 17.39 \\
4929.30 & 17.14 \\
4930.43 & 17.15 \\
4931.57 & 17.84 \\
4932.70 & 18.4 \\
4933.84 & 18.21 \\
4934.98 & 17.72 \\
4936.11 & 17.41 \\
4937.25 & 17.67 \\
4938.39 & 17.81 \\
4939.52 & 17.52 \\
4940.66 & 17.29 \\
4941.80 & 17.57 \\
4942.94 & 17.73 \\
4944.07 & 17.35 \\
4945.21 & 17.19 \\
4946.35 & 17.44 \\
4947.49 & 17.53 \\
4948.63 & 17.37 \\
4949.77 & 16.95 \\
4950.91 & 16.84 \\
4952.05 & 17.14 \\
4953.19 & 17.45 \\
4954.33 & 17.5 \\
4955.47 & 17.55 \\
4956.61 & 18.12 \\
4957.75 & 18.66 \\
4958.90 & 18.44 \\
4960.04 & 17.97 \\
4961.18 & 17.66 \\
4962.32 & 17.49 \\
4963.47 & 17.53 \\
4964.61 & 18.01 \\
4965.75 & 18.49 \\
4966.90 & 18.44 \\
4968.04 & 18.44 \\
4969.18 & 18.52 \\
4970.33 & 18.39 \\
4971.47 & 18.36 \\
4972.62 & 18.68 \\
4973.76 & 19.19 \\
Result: 14.8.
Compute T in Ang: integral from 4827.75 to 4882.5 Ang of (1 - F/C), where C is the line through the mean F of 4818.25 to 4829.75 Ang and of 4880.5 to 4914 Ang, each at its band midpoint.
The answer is 2.32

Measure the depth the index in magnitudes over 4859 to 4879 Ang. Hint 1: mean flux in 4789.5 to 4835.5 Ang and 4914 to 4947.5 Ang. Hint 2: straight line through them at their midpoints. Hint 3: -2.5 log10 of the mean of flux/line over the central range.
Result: 0.06 mag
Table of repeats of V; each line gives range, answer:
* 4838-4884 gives 15.1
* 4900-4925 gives 16.5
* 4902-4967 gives 17.2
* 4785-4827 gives 14.8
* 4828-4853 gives 15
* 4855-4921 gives 15.8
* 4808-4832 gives 14.9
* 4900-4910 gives 16.3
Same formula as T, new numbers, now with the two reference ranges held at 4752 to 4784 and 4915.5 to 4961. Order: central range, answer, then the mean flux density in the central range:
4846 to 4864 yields 1.1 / 15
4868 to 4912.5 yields 1.8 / 15.9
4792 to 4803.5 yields 0.3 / 14.5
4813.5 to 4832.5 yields 0.4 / 15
